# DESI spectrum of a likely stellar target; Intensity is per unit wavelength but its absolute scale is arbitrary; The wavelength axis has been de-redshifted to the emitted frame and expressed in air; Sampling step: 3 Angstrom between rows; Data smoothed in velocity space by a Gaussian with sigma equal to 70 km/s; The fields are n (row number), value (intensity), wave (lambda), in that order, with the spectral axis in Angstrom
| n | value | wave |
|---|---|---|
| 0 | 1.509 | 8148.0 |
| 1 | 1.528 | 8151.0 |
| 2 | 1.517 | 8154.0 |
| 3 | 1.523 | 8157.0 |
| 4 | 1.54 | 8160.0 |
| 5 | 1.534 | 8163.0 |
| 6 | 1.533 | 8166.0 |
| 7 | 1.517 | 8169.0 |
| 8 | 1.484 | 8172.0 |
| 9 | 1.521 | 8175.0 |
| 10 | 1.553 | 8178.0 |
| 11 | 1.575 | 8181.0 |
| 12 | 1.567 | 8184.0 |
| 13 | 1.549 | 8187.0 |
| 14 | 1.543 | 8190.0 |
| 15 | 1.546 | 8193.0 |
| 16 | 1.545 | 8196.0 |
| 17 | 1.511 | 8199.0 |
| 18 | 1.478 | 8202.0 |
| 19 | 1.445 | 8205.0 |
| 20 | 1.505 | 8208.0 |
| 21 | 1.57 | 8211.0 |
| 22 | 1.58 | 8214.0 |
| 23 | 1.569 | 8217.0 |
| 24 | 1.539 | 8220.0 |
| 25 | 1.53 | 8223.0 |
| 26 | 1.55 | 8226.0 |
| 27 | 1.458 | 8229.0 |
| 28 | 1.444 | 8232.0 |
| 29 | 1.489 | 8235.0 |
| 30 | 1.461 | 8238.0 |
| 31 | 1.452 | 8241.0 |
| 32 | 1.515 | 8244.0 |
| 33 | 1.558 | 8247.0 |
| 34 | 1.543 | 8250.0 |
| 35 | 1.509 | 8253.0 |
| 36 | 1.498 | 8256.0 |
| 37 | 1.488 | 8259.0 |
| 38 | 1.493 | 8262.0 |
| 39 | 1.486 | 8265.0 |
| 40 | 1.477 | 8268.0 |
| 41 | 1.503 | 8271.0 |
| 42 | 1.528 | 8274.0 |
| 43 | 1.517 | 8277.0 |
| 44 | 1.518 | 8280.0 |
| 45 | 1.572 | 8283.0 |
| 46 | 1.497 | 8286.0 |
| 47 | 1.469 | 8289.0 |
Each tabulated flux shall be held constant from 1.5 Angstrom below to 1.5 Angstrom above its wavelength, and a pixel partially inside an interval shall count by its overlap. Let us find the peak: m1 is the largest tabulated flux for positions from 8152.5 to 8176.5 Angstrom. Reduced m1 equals 1.54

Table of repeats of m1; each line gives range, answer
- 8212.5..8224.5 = 1.58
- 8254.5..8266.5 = 1.498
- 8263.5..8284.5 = 1.572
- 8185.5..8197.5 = 1.549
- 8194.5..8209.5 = 1.545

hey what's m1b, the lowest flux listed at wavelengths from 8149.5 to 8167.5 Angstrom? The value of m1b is 1.517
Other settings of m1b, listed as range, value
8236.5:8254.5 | 1.452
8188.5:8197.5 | 1.543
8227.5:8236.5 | 1.444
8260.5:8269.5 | 1.477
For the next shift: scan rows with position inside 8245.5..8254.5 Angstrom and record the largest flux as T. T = 1.558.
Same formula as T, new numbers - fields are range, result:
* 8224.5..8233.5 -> 1.55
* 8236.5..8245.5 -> 1.515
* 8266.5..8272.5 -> 1.503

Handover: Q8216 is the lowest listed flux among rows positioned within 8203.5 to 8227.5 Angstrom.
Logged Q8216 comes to 1.445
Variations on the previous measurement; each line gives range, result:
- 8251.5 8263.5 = 1.488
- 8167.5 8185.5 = 1.484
